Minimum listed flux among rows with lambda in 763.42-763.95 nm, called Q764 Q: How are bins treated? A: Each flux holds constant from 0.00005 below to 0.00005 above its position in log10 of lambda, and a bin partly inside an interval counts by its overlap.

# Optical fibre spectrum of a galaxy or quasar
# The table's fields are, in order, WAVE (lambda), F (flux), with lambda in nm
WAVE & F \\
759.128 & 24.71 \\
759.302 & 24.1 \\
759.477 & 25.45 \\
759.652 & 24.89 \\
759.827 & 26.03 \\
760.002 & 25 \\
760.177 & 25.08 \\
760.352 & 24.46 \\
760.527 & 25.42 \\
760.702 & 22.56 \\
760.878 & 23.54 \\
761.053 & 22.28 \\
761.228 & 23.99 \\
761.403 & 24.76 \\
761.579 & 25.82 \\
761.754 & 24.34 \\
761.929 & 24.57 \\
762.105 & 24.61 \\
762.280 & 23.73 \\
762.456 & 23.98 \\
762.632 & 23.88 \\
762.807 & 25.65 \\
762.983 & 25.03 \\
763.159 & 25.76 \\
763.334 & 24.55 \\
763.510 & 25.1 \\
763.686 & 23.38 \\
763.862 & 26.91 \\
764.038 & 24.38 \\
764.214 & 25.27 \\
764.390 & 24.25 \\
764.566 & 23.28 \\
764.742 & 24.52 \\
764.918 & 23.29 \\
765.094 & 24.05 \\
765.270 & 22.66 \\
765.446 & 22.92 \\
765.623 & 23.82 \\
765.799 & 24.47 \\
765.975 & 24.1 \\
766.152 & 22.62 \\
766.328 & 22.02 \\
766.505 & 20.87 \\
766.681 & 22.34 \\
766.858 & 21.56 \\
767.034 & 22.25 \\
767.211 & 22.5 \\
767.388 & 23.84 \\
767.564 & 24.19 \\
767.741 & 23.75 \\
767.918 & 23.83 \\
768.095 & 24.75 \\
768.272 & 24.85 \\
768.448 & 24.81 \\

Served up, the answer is 23.38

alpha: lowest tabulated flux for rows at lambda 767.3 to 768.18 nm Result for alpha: 23.75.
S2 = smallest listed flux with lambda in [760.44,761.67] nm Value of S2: 22.28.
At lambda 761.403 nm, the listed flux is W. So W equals 24.76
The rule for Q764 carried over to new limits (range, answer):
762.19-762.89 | 23.73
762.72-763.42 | 24.55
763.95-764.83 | 23.28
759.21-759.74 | 24.1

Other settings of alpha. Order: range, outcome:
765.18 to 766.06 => 22.66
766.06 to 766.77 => 20.87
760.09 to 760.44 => 24.46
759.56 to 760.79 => 22.56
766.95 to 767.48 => 22.25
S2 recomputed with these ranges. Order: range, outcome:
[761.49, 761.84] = 24.34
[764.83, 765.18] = 23.29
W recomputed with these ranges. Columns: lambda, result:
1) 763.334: 24.55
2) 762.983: 25.03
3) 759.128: 24.71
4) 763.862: 26.91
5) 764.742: 24.52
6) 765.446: 22.92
